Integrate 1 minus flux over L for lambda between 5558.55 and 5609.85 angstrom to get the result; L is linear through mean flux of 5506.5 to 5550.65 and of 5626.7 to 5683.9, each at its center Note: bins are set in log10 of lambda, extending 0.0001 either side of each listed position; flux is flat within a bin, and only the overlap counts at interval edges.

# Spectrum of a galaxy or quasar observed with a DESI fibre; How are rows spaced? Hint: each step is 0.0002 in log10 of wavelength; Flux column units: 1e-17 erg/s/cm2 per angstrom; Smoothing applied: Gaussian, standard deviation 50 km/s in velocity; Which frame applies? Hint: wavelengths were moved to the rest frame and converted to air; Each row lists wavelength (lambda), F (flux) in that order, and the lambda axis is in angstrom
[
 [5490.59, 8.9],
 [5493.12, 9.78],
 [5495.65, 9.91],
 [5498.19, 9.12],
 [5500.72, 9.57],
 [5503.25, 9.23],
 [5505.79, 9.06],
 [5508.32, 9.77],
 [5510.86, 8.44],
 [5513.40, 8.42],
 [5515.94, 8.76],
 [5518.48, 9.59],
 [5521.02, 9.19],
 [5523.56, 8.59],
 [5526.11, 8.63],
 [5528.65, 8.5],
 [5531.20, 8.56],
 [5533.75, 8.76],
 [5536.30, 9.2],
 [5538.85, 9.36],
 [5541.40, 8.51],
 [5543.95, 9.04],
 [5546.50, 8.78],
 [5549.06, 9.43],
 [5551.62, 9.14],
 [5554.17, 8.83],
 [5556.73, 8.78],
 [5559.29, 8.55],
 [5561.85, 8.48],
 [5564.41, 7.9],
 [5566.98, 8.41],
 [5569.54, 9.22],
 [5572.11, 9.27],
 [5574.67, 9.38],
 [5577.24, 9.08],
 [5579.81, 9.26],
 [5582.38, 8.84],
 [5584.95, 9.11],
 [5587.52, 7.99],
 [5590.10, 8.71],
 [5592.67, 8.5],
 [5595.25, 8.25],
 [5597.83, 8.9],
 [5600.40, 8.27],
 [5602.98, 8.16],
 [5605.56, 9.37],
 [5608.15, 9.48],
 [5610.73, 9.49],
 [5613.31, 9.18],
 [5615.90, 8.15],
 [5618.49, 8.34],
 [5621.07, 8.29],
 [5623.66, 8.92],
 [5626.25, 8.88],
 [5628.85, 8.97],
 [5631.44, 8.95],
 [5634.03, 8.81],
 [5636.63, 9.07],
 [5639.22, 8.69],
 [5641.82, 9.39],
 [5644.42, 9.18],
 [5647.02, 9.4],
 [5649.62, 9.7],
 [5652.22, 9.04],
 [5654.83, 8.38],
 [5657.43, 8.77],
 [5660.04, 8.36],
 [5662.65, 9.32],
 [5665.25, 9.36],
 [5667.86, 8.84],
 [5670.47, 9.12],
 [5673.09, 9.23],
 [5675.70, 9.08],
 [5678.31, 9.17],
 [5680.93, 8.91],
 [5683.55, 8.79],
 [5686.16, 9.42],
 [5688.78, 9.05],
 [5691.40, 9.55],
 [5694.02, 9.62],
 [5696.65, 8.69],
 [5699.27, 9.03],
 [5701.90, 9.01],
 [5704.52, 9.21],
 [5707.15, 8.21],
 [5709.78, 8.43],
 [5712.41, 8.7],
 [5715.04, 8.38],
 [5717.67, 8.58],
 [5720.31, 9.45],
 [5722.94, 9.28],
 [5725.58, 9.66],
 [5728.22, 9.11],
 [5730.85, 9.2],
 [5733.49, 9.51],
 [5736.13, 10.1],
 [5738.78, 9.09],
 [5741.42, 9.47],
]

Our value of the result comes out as 1.1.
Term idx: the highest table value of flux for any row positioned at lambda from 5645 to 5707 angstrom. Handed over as 9.7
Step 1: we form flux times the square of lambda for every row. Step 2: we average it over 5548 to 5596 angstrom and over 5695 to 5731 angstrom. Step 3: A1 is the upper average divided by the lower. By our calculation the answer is 1.07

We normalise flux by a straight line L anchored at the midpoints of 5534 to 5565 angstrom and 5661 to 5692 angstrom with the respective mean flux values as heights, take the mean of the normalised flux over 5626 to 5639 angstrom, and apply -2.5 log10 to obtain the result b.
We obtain 0.01 mag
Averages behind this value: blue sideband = 8.85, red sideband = 9.14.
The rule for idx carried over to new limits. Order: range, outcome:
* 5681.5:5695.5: 9.62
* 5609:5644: 9.49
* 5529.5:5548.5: 9.36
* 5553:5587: 9.38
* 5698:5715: 9.21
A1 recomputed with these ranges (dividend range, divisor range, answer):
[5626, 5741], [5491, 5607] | 1.07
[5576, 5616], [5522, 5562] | 1.02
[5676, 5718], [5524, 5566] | 1.08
